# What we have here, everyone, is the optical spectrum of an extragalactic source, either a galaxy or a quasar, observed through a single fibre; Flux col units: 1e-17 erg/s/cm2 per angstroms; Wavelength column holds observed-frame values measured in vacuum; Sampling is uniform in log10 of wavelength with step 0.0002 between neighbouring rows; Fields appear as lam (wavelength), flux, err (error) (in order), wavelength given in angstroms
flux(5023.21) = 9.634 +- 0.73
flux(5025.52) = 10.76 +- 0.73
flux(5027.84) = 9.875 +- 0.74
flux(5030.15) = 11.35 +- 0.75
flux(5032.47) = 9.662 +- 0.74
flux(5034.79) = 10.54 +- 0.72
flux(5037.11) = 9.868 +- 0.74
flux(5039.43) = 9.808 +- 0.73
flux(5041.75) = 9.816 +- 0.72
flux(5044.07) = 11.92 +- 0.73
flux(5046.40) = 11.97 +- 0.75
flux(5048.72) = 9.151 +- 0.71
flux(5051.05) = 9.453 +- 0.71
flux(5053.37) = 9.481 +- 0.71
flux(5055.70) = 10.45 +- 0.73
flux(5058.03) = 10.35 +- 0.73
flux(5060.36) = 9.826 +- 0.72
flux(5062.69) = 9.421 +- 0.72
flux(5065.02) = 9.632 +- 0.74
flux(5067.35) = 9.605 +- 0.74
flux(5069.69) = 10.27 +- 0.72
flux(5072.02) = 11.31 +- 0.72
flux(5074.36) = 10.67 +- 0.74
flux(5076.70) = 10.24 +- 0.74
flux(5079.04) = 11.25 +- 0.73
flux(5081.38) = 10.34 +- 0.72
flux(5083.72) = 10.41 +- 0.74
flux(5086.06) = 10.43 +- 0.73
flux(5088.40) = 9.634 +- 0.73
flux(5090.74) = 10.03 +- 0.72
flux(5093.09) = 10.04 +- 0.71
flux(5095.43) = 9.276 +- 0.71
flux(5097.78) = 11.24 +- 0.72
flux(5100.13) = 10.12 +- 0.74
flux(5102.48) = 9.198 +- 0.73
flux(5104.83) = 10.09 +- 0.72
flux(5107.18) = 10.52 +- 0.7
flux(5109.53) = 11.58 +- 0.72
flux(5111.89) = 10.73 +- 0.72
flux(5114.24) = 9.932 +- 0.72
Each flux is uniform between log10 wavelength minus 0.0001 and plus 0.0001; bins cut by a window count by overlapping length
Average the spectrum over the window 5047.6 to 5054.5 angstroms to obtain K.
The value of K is 9.37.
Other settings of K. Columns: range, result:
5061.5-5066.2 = 9.54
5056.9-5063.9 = 9.87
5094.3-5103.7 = 9.96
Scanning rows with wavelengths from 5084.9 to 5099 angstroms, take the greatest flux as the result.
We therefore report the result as 11.24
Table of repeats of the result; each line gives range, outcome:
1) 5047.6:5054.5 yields 9.481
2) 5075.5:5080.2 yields 11.25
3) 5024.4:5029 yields 10.76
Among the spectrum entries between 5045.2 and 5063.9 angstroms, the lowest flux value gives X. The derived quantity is 9.151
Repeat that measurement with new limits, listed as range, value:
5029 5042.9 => 9.662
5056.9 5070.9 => 9.421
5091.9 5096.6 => 9.276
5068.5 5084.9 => 10.24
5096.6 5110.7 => 9.198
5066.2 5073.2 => 9.605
